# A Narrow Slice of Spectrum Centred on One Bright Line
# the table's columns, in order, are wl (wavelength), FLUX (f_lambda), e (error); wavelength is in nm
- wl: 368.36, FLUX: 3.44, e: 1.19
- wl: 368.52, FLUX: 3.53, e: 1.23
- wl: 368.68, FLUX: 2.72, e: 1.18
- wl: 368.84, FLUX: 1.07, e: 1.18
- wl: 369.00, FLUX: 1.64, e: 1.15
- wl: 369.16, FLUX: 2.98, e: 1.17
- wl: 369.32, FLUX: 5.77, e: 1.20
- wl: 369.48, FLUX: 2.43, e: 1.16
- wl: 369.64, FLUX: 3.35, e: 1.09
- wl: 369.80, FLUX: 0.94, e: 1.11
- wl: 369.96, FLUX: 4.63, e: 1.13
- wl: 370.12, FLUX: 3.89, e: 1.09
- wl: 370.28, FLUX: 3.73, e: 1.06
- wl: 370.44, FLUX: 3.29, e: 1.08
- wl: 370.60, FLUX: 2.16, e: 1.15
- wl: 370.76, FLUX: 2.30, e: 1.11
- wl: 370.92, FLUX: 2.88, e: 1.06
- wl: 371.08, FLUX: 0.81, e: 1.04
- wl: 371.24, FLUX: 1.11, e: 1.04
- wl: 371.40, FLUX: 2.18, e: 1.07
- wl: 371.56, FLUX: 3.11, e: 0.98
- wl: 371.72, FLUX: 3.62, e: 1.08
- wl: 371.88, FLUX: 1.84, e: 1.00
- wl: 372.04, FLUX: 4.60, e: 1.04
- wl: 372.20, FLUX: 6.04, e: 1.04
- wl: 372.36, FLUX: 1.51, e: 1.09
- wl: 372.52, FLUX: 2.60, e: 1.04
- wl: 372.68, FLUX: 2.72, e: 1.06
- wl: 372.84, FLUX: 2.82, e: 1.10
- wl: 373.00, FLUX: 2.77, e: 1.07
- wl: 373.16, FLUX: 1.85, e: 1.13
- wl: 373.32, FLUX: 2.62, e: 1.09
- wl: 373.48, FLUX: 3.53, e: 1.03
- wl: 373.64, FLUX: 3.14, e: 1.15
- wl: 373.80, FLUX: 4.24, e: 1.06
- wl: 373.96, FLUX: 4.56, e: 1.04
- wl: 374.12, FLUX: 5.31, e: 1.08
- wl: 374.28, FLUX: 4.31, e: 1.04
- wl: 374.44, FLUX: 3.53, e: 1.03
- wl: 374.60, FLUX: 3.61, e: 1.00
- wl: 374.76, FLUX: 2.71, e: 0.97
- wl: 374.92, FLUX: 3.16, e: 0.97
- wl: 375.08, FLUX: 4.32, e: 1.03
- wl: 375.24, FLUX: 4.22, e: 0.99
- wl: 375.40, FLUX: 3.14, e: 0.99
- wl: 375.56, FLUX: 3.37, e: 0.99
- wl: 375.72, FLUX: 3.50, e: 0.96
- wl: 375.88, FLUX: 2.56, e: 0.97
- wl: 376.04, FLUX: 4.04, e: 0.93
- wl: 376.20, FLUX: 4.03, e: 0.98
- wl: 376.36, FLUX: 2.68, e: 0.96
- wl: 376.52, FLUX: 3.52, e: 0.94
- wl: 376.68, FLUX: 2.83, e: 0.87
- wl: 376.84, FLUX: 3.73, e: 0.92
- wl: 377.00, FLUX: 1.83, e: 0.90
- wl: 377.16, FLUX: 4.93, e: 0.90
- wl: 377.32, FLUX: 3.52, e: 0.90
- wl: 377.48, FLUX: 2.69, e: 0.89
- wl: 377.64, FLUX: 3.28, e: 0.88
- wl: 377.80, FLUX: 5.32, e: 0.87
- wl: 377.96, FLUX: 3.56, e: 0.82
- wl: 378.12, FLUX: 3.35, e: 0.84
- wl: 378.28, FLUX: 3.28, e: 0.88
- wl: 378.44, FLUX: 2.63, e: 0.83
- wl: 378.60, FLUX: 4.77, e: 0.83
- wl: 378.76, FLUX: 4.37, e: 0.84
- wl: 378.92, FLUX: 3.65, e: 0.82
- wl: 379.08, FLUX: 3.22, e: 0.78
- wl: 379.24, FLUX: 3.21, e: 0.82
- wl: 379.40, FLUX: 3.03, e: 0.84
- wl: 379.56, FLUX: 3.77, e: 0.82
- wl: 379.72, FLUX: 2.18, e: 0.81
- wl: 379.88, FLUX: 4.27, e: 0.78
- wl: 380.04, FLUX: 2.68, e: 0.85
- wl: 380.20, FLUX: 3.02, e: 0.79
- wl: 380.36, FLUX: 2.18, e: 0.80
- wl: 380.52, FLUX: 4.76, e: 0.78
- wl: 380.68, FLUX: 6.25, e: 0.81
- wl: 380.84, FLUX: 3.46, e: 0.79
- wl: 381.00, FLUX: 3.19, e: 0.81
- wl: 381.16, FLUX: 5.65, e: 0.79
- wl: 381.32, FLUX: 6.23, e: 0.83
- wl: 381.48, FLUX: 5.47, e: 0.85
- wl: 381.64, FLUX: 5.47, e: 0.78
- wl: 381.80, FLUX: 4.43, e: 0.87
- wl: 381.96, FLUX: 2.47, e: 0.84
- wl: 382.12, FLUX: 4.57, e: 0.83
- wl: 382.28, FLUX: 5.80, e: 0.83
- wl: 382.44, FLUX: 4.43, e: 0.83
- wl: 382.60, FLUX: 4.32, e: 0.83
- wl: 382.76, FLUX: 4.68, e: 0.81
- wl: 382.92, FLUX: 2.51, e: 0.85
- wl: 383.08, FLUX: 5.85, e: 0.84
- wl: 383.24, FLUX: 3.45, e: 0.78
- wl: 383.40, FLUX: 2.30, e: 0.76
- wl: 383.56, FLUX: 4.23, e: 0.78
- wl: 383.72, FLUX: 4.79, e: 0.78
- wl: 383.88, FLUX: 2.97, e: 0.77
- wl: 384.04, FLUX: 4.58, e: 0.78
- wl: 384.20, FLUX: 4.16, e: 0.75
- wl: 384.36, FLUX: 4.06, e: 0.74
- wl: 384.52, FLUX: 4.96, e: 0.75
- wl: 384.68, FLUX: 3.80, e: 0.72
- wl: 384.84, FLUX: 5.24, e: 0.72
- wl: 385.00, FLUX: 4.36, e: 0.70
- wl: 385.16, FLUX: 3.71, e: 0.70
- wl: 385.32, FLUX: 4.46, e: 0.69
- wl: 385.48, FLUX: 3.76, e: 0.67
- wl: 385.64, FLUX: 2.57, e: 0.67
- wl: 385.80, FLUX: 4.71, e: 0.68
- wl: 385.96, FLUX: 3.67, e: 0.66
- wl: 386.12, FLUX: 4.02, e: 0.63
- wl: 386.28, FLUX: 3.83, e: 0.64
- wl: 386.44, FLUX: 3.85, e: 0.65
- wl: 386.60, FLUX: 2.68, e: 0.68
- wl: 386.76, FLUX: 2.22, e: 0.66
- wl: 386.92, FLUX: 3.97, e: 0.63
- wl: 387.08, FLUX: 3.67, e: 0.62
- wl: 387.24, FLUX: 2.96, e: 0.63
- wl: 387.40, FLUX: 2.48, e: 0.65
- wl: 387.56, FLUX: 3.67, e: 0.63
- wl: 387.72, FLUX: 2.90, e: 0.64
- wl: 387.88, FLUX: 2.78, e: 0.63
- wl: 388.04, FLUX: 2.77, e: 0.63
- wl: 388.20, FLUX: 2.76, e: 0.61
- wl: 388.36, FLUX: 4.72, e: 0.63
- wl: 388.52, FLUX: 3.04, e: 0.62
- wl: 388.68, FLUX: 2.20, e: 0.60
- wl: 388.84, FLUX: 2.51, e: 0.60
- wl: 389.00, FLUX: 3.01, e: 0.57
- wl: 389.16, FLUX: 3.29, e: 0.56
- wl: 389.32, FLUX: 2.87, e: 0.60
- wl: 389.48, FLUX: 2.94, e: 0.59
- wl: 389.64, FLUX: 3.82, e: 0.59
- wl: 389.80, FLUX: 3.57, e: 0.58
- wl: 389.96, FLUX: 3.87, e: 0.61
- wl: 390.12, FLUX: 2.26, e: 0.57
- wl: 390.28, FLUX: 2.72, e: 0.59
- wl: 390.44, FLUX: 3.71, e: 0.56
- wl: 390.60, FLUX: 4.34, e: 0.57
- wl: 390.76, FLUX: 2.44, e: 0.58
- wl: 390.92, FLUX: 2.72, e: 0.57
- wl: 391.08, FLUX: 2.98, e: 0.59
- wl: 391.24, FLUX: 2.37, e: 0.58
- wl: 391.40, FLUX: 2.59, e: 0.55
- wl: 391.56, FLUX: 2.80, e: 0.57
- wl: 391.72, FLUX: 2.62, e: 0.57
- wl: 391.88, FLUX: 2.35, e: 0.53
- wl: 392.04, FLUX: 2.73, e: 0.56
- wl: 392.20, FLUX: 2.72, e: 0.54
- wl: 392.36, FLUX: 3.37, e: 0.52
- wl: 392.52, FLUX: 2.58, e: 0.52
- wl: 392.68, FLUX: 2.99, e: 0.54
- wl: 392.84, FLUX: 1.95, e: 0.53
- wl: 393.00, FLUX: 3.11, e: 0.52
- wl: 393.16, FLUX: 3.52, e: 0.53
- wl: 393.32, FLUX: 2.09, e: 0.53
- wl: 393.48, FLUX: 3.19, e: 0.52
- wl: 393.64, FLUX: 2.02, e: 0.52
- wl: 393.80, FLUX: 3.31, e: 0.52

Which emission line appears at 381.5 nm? C IV 1549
